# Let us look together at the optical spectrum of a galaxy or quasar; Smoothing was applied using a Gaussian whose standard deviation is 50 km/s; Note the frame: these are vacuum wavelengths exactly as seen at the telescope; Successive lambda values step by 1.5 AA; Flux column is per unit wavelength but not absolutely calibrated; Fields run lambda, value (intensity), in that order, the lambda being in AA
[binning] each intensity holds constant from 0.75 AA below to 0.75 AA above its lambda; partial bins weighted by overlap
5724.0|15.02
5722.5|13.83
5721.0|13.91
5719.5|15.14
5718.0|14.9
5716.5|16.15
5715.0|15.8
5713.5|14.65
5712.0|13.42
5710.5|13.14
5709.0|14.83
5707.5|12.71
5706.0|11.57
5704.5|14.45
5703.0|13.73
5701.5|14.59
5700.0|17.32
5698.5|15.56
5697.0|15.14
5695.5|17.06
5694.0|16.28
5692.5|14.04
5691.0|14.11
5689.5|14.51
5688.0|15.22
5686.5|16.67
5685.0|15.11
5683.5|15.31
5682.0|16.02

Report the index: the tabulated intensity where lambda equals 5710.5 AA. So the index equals 13.14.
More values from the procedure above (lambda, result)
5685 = 15.11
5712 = 13.42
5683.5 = 15.31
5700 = 17.32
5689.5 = 14.51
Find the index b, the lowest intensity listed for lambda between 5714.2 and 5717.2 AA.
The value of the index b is 15.8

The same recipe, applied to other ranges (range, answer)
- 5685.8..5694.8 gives 14.04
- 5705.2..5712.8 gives 11.57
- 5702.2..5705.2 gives 13.73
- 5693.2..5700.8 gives 15.14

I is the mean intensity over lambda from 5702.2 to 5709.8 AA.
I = 13.5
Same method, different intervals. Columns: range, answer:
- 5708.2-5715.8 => 14.4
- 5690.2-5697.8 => 15.3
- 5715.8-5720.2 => 15.4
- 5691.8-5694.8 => 15.2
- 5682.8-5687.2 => 15.7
